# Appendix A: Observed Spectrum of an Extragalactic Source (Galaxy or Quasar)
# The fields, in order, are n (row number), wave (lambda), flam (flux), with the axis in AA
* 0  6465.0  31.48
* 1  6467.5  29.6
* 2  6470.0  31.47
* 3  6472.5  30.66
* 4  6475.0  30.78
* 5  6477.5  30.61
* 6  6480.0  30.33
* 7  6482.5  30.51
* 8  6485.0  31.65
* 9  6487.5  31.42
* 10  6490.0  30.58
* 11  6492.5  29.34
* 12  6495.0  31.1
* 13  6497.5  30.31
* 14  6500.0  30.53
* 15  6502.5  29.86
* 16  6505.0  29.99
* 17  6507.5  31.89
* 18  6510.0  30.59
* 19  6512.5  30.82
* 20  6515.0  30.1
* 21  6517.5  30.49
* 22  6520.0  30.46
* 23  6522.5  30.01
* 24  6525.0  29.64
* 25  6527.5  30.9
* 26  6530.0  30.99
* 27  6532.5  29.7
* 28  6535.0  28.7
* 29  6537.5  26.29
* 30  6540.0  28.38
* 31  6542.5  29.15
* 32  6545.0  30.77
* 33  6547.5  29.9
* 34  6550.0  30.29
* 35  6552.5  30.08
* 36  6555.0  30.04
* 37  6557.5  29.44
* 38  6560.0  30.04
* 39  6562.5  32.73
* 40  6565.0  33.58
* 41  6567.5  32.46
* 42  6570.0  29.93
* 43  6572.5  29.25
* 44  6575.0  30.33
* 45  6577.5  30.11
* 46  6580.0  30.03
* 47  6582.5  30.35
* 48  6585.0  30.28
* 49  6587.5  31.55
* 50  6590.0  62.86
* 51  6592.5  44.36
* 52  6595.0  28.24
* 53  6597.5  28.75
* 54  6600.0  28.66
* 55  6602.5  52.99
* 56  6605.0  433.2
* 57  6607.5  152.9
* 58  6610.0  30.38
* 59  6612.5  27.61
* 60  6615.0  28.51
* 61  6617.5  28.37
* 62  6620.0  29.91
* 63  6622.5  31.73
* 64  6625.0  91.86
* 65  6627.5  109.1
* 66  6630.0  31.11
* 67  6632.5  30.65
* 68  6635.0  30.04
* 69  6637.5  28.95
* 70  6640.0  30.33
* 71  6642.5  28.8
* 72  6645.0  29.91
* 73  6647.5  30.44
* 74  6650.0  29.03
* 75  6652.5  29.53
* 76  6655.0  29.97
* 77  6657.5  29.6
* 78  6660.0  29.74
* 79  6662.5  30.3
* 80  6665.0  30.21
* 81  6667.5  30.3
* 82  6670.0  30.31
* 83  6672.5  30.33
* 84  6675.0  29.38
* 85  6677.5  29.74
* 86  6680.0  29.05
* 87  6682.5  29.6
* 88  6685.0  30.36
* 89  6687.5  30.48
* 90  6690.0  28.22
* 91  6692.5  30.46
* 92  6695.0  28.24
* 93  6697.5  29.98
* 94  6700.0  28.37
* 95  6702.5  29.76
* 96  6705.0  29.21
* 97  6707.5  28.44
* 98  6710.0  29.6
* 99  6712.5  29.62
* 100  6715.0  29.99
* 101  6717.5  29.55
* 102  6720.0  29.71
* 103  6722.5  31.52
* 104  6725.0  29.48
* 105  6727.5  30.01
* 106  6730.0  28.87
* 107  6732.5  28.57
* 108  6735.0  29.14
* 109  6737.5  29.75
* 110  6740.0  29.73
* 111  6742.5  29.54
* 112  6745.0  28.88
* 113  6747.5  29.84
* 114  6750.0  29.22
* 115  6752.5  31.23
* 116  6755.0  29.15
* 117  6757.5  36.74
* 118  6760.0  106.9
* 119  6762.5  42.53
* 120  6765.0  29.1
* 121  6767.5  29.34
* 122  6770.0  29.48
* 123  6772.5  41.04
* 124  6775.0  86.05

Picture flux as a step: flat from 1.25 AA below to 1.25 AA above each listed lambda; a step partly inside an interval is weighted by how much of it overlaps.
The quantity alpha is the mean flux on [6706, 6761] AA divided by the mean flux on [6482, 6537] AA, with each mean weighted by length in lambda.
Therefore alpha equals 1.1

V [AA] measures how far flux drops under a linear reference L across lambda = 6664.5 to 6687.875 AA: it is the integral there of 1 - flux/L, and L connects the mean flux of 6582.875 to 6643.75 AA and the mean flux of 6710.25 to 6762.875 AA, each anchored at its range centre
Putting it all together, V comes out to 8.4 AA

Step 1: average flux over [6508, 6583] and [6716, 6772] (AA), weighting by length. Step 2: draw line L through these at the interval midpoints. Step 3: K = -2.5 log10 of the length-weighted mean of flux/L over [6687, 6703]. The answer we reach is 0.13 mag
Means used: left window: 30.2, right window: 34.1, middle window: 29.3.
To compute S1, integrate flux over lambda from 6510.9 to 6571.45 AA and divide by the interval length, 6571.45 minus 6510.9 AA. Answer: 30.2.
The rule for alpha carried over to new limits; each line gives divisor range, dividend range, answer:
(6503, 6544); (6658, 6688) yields 1.00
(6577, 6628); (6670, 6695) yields 0.46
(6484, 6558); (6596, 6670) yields 1.76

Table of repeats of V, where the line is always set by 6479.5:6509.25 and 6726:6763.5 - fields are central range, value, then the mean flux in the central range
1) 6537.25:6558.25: 1.5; 29.5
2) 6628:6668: 2.9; 31.4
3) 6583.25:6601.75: -2.2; 36.7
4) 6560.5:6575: 0.4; 31.4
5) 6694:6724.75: 5.0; 29.5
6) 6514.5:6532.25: 0.5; 30.3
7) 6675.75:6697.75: 3.3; 29.5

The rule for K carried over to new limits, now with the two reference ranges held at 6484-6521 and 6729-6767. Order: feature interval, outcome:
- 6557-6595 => -0.050 mag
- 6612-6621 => 0.155 mag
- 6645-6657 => 0.138 mag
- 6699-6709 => 0.203 mag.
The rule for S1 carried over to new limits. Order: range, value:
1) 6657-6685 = 29.9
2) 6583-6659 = 54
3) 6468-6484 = 30.7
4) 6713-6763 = 34.3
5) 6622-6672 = 37.1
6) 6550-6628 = 53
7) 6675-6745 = 29.5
